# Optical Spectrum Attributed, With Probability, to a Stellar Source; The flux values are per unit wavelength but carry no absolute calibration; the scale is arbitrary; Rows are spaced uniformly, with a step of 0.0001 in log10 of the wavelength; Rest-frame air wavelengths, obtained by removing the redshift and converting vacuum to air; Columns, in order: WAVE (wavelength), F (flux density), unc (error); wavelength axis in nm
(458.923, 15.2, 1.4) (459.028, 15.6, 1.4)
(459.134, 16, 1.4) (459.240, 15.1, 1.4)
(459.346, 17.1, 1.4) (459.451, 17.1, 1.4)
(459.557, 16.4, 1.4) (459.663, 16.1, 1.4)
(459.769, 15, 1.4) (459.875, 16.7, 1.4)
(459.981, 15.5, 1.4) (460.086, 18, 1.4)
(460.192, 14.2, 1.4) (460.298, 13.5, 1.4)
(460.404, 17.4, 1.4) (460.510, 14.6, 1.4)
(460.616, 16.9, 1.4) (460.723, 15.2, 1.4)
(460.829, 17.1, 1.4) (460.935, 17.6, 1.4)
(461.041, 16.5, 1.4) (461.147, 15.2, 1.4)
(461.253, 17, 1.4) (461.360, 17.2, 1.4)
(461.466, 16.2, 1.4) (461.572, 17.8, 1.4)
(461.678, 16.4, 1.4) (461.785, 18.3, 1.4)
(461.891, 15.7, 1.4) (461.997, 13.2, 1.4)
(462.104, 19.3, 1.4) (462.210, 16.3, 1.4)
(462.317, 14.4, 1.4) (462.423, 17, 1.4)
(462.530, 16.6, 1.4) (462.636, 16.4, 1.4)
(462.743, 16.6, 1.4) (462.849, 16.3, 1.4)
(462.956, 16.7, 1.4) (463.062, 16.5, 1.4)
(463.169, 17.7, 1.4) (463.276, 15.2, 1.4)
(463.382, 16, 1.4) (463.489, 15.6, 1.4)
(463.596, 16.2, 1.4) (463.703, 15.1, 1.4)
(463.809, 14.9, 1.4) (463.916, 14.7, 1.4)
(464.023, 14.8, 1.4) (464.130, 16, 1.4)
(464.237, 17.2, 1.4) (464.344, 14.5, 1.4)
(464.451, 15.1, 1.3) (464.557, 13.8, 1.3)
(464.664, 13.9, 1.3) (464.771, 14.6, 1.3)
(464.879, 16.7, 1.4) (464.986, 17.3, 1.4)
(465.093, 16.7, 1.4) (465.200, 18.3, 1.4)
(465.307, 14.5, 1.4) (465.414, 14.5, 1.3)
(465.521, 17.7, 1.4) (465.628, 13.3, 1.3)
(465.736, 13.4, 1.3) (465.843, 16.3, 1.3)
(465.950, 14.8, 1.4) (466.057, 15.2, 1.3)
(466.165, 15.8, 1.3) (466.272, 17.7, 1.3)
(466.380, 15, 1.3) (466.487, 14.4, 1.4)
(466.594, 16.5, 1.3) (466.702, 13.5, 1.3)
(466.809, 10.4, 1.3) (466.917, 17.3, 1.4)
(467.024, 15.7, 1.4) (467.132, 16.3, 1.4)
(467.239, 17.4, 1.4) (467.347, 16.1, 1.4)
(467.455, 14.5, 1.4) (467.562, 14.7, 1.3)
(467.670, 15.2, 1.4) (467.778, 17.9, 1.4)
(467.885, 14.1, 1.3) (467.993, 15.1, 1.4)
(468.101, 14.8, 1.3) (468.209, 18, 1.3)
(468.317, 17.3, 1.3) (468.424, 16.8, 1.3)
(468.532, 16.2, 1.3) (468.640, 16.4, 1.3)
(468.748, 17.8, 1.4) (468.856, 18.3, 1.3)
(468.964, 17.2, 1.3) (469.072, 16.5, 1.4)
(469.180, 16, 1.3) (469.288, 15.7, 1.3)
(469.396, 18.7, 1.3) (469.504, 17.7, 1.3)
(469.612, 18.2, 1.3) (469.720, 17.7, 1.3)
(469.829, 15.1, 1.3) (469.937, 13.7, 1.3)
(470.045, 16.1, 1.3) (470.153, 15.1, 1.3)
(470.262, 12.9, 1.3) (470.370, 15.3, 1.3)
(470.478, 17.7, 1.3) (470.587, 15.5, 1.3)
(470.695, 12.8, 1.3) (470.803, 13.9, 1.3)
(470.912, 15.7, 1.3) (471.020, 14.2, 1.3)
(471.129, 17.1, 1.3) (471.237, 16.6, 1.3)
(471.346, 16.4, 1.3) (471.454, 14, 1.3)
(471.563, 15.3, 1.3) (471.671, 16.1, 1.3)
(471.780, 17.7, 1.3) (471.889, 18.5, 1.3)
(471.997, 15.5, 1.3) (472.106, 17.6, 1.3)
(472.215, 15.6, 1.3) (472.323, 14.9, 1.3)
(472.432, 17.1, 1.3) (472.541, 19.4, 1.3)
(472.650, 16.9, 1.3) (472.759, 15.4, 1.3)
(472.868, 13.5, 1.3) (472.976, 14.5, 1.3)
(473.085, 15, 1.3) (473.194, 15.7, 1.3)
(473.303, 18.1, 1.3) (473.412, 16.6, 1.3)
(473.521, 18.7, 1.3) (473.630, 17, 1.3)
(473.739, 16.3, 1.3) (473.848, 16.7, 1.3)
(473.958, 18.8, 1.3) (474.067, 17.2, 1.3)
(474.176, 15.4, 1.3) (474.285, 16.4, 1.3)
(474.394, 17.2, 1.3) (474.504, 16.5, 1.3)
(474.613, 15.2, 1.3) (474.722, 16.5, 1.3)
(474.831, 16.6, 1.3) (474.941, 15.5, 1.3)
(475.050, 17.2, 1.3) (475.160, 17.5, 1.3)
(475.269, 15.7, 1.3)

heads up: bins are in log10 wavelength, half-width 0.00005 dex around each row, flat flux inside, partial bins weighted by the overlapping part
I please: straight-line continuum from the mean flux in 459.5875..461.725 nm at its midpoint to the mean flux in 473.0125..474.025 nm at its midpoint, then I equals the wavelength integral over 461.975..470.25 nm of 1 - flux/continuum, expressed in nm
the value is 0.31 nm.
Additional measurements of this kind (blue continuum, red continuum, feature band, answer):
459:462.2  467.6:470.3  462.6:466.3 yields 0.138 nm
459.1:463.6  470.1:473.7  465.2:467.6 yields 0.122 nm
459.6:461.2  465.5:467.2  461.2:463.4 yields -0.113 nm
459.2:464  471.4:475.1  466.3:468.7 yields 0.097 nm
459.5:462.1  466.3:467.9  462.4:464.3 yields -0.024 nm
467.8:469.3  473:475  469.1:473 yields 0.137 nm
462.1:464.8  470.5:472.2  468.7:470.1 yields -0.089 nm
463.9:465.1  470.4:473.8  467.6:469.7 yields -0.125 nm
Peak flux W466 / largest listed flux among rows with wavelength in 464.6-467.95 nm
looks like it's 18.3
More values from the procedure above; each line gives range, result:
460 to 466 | 19.3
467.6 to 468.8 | 18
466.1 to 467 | 17.7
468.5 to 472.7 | 19.4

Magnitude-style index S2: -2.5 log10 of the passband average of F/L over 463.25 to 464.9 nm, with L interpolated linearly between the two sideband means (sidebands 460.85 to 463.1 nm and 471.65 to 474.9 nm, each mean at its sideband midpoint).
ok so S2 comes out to 0.09 mag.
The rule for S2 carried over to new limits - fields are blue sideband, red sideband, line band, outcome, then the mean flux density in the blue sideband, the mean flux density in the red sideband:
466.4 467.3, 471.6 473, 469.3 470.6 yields -0.02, 15.2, 16.4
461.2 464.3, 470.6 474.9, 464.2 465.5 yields 0.04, 16.2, 16.2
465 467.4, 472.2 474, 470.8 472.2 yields 0.01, 15.5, 16.5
